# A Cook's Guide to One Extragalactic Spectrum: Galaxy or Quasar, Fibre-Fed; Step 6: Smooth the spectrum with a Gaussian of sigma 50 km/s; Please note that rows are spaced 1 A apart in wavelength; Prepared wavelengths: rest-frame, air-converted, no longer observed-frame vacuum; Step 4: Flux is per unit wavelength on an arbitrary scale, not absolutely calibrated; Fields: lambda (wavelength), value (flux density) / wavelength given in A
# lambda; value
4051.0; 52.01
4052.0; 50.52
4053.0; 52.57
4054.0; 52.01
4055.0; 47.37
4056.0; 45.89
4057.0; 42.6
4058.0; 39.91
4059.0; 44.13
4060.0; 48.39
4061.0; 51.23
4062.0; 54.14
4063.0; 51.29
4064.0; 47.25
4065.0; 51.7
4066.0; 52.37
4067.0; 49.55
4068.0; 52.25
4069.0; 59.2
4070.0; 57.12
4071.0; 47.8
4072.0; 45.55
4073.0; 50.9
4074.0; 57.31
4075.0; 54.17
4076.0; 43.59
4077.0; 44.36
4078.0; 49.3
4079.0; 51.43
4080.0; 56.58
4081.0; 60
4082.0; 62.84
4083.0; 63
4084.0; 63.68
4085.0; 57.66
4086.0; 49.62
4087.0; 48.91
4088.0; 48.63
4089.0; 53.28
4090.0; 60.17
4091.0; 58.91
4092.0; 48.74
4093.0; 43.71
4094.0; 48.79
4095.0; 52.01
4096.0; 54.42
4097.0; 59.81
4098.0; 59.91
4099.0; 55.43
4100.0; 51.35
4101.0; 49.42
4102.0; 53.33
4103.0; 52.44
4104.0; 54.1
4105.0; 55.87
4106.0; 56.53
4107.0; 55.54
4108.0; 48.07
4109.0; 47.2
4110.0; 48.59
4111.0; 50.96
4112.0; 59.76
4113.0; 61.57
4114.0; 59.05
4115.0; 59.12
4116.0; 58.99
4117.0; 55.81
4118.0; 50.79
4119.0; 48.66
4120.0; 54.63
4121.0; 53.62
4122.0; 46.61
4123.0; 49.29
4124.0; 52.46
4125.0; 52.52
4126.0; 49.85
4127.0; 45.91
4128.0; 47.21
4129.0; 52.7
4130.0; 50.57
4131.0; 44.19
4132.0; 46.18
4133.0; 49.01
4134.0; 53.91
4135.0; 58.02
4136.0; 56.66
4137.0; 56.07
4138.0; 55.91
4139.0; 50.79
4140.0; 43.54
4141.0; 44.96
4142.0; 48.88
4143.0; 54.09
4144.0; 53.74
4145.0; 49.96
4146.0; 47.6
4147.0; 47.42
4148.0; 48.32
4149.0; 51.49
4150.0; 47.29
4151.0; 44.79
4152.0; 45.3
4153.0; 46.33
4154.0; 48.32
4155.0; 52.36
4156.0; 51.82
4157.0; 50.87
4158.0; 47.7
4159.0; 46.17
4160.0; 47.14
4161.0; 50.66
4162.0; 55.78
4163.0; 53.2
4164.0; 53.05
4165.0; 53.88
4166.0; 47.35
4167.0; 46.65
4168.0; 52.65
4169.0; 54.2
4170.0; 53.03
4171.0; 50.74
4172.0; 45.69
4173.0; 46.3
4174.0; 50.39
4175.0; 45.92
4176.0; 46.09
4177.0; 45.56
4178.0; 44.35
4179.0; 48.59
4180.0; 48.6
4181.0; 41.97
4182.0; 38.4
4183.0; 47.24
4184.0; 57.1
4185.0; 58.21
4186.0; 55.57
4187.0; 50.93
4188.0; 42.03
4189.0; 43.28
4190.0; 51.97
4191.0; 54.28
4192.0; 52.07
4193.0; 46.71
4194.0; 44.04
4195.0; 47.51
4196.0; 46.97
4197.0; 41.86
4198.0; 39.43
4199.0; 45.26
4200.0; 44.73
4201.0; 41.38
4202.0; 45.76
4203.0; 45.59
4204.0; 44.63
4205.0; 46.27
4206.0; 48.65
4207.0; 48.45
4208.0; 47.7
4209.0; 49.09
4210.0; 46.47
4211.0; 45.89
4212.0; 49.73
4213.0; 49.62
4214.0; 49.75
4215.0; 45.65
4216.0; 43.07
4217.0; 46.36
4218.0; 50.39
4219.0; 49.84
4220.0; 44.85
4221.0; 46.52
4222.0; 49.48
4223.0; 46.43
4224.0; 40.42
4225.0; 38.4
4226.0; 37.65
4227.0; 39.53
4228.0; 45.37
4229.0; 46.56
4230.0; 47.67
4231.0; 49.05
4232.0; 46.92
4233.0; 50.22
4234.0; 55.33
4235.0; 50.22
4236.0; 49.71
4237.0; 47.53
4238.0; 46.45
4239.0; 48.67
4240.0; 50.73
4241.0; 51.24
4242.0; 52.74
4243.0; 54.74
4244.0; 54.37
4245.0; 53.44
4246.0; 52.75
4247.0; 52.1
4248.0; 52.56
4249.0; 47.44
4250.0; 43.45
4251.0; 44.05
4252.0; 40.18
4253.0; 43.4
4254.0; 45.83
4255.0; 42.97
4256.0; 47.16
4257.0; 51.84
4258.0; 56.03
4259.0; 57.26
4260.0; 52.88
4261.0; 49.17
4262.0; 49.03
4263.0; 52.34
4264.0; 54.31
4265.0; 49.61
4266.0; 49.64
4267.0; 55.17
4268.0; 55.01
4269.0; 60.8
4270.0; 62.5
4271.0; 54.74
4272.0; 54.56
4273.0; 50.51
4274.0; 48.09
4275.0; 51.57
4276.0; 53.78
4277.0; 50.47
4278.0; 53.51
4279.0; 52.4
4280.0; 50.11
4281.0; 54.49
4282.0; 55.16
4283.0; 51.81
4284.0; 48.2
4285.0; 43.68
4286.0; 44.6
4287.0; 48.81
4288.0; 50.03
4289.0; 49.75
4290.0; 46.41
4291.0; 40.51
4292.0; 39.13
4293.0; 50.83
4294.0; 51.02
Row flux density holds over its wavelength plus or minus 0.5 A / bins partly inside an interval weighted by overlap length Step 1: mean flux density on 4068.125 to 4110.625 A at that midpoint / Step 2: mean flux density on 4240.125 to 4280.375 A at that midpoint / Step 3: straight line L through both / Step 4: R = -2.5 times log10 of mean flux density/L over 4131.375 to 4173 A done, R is 0.05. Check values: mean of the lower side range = 53.3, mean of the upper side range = 51.3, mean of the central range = 50.2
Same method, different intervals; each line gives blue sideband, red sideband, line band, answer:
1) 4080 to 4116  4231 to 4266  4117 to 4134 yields 0.08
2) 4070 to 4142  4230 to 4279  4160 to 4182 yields 0.06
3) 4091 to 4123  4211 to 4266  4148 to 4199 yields 0.05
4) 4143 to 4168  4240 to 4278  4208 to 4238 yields 0.09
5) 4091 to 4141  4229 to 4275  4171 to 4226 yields 0.10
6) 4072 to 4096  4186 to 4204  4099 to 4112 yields -0.01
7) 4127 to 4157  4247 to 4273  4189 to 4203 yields 0.09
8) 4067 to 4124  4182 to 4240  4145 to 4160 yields 0.05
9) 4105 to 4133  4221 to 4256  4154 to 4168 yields 0.00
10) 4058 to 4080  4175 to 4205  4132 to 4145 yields -0.07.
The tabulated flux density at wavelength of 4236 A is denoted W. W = 49.71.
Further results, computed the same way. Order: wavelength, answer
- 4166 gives 47.35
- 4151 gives 44.79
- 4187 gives 50.93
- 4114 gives 59.05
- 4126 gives 49.85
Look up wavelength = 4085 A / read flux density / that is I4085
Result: 57.66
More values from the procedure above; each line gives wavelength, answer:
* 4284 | 48.2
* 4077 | 44.36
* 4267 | 55.17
